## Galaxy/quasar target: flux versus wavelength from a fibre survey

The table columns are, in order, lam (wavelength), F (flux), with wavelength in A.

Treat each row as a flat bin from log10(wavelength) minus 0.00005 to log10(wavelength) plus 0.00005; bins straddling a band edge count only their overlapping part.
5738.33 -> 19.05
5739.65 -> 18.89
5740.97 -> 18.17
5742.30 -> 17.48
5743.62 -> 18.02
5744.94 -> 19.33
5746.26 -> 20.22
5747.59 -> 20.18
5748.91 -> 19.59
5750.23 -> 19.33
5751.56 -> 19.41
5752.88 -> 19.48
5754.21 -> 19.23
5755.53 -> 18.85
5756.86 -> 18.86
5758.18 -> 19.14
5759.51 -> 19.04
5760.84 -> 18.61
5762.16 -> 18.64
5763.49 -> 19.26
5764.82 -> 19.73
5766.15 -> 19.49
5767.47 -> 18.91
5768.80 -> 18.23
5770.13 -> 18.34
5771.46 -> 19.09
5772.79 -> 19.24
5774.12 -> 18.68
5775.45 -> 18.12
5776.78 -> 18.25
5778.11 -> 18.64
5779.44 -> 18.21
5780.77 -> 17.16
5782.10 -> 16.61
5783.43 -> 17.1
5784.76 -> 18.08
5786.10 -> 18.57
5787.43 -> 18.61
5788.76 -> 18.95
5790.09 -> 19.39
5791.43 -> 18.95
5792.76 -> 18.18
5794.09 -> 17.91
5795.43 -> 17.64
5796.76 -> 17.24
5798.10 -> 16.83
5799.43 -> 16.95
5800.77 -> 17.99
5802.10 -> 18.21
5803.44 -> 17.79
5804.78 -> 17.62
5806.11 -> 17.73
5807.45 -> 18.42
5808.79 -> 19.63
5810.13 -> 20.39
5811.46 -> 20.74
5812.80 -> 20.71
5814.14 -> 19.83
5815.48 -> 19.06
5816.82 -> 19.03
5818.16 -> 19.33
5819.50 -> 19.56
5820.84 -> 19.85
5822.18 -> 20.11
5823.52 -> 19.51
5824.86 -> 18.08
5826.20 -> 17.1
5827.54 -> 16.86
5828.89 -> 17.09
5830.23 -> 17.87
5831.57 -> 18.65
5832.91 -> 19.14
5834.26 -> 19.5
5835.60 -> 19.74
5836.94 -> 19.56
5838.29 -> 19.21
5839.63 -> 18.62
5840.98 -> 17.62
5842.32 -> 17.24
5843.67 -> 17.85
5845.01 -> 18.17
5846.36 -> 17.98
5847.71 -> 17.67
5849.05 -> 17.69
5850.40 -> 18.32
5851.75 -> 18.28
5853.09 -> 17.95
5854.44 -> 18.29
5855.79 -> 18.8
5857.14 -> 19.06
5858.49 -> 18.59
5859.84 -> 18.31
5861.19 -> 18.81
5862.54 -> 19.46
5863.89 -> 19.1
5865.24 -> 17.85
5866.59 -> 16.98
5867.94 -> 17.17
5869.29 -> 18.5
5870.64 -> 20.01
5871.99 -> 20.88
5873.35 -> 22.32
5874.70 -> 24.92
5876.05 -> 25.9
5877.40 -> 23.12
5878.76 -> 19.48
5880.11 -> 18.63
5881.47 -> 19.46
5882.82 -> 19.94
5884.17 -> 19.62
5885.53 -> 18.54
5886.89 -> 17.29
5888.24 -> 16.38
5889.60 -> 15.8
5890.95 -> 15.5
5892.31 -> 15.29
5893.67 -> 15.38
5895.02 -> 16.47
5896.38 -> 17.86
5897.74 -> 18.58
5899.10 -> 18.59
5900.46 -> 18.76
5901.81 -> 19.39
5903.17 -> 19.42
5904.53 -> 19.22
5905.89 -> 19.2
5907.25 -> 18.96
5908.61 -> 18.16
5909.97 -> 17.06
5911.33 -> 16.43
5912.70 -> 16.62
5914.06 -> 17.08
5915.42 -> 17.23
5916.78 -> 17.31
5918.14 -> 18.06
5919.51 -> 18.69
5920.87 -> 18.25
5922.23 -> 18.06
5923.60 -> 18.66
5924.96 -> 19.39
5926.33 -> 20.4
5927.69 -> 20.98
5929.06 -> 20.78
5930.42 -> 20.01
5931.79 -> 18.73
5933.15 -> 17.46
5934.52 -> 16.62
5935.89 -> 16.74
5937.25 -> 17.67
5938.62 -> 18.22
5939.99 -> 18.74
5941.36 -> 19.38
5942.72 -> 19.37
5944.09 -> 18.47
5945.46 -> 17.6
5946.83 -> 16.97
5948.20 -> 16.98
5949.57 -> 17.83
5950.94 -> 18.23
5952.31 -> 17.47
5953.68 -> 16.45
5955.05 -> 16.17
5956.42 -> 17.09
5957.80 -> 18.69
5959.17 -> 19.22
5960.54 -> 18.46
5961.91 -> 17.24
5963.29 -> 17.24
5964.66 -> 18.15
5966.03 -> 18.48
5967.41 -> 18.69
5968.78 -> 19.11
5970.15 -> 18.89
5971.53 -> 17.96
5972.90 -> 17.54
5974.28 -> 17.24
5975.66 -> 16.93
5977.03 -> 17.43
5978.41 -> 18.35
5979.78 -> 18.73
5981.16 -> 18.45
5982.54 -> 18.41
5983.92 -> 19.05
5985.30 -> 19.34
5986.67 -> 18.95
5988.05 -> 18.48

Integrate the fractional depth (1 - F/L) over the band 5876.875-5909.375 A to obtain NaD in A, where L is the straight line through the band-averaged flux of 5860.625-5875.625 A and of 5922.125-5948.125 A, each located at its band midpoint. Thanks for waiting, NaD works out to 1.8 A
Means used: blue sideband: 19.8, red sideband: 18.6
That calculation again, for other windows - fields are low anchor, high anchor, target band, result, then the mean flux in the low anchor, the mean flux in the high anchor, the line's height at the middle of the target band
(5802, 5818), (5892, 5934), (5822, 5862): 1.1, 19.1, 18.3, 18.9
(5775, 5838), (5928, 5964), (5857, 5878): -2.0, 18.5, 18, 18.3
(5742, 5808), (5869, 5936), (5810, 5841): -0.8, 18.5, 18.7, 18.6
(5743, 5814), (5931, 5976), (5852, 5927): -1.9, 18.7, 17.9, 18.2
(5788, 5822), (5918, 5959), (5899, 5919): 0.3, 18.7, 18.3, 18.4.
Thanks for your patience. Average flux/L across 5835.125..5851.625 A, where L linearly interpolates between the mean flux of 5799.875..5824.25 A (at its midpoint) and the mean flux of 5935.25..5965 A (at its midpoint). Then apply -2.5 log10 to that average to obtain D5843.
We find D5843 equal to 0.03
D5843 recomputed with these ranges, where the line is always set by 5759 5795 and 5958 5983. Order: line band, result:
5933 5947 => 0.01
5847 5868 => 0.00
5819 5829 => -0.01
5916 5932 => -0.05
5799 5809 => 0.03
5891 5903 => 0.05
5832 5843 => -0.02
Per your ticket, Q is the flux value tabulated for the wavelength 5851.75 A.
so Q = 18.28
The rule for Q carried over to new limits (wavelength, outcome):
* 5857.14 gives 19.06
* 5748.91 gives 19.59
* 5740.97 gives 18.17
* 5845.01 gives 18.17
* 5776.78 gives 18.25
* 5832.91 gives 19.14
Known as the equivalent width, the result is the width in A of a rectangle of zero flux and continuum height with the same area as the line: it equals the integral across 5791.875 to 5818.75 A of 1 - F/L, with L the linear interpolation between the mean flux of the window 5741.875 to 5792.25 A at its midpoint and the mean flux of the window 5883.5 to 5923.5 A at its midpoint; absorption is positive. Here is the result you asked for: -0.1 A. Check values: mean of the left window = 18.8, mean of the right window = 17.7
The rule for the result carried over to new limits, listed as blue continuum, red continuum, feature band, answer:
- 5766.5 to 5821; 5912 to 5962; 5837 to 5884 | -2.2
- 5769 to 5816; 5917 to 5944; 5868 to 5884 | -2.1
